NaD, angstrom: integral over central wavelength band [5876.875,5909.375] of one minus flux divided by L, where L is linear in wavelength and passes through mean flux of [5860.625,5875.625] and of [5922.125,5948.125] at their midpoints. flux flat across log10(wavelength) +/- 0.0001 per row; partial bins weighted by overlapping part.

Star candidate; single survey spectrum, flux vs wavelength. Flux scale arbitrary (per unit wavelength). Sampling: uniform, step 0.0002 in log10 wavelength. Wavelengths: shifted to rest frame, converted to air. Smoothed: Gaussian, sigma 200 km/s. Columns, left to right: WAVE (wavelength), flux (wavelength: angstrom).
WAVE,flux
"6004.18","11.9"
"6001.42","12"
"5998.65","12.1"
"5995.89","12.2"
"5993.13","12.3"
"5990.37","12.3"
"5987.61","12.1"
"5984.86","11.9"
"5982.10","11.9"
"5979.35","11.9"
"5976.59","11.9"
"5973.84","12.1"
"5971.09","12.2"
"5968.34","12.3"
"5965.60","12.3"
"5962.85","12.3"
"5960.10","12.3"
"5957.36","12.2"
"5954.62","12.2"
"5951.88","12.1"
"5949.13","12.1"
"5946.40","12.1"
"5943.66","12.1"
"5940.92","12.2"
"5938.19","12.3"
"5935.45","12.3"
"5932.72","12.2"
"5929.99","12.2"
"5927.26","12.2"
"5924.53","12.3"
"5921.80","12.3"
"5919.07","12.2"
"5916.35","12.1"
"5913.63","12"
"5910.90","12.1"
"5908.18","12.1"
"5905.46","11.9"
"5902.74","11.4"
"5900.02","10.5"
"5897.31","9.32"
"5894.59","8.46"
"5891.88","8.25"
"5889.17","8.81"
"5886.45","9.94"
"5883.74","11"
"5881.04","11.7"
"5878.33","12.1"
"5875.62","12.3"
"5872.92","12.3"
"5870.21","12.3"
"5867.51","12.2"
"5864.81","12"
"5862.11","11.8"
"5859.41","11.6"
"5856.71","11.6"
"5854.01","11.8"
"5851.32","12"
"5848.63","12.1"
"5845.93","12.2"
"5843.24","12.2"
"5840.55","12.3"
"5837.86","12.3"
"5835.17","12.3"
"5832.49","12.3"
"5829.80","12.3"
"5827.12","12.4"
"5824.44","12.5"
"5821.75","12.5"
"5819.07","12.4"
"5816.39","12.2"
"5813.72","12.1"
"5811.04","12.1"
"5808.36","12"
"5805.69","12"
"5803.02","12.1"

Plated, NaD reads 4.6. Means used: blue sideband 12.1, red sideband 12.2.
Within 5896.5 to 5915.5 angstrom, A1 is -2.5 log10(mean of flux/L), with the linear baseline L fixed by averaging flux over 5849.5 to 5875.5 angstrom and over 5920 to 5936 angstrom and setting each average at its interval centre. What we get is 0.07 mag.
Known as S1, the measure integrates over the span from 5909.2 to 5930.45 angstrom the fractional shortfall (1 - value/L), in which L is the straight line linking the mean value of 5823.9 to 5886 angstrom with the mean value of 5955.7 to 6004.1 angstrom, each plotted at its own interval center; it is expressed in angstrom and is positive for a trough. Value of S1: -0.2 angstrom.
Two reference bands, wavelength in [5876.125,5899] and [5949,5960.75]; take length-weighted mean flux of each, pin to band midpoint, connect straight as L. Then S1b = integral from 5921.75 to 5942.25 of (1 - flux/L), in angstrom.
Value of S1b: -1.4 angstrom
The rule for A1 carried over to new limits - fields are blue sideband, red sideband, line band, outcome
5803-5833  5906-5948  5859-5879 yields 0.010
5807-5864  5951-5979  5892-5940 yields 0.056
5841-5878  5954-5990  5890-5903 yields 0.271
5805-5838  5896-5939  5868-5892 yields 0.081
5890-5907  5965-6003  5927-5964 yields -0.099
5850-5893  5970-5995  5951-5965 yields -0.028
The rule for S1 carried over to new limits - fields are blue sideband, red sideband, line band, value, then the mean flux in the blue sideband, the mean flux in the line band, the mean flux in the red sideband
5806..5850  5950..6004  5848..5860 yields 0.41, 12.3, 11.8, 12.1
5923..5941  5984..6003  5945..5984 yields 0.18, 12.2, 12.1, 12.1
